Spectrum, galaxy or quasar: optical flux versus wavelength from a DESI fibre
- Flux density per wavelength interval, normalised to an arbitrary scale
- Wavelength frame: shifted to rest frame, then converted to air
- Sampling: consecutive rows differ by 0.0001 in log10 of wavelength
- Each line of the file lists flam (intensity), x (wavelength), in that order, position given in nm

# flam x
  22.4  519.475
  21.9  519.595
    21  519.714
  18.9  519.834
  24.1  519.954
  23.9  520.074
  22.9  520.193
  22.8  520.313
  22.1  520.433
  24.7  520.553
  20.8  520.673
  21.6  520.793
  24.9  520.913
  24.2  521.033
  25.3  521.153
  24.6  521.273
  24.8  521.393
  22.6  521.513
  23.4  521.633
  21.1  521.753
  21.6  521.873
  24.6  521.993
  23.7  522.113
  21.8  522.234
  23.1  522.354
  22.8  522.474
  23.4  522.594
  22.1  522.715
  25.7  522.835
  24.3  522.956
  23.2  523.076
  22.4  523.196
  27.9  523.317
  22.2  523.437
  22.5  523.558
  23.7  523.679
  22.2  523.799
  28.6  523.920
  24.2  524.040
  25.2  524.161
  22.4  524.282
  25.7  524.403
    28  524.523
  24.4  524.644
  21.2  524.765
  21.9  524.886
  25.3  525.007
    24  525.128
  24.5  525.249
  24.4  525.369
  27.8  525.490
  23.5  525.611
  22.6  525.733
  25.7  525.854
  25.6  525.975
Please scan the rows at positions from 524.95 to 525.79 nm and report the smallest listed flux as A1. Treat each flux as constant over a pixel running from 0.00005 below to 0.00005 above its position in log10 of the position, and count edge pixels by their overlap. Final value 22.6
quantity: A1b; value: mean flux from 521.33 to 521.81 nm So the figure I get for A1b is 23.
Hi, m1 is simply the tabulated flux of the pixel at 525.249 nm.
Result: 24.5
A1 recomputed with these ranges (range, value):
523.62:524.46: 22.2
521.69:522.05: 21.1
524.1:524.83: 21.2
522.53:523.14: 22.1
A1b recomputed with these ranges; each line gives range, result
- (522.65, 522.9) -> 23.8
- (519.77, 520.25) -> 22.4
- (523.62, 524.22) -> 24.8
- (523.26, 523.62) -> 24.1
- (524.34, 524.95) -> 24.2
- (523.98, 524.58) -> 25.1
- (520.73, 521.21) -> 24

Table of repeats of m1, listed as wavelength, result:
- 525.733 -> 22.6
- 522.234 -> 21.8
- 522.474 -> 22.8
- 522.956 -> 24.3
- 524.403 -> 25.7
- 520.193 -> 22.9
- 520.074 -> 23.9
